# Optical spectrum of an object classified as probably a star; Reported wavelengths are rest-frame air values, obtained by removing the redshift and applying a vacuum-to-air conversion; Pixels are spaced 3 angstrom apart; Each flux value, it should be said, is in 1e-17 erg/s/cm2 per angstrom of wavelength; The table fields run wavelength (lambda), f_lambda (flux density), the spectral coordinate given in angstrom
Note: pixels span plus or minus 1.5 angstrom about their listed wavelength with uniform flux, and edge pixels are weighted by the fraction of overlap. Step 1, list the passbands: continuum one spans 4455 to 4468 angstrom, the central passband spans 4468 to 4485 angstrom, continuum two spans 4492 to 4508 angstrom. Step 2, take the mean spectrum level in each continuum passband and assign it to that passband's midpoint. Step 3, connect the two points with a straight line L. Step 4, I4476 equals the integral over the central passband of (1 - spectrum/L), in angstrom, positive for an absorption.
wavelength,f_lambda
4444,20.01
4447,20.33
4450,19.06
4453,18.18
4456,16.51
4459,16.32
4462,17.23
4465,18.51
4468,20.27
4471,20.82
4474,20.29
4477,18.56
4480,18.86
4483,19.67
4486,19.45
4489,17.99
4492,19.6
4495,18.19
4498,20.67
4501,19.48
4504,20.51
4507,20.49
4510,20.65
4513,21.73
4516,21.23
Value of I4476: -1.2 angstrom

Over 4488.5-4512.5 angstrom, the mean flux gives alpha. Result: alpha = 19.9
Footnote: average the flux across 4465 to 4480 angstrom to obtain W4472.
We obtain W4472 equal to 19.7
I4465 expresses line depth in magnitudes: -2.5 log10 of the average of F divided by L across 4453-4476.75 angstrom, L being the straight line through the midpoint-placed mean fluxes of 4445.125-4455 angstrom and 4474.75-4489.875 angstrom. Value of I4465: 0.03 mag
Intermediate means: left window 19.1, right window 19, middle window 18.5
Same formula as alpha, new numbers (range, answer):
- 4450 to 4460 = 17.3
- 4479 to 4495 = 19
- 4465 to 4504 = 19.5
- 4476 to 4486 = 19.1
